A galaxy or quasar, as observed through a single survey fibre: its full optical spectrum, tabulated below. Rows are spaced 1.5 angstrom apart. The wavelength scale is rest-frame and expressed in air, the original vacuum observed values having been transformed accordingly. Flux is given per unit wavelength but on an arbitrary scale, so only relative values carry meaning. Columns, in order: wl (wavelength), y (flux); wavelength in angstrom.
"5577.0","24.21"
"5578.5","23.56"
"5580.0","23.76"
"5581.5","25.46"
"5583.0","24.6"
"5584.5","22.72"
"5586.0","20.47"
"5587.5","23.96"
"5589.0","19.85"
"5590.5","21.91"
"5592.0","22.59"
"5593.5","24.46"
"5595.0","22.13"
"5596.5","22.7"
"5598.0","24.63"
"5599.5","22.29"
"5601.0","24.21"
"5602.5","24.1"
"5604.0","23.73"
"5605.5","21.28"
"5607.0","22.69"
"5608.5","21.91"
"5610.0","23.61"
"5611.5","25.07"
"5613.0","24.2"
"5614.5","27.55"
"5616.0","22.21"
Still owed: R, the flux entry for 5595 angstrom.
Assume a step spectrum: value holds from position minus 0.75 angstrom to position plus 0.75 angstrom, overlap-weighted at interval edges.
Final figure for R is 22.13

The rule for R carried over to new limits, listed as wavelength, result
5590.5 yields 21.91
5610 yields 23.61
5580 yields 23.76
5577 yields 24.21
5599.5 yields 22.29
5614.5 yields 27.55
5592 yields 22.59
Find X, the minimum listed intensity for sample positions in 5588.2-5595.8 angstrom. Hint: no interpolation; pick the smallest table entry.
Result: 19.85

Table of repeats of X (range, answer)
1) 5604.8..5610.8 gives 21.28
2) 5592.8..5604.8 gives 22.13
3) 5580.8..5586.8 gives 20.47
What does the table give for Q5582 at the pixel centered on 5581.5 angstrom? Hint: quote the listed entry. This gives 25.46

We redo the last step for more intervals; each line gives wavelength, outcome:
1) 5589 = 19.85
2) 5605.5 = 21.28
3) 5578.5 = 23.56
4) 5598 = 24.63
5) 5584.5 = 22.72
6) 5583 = 24.6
